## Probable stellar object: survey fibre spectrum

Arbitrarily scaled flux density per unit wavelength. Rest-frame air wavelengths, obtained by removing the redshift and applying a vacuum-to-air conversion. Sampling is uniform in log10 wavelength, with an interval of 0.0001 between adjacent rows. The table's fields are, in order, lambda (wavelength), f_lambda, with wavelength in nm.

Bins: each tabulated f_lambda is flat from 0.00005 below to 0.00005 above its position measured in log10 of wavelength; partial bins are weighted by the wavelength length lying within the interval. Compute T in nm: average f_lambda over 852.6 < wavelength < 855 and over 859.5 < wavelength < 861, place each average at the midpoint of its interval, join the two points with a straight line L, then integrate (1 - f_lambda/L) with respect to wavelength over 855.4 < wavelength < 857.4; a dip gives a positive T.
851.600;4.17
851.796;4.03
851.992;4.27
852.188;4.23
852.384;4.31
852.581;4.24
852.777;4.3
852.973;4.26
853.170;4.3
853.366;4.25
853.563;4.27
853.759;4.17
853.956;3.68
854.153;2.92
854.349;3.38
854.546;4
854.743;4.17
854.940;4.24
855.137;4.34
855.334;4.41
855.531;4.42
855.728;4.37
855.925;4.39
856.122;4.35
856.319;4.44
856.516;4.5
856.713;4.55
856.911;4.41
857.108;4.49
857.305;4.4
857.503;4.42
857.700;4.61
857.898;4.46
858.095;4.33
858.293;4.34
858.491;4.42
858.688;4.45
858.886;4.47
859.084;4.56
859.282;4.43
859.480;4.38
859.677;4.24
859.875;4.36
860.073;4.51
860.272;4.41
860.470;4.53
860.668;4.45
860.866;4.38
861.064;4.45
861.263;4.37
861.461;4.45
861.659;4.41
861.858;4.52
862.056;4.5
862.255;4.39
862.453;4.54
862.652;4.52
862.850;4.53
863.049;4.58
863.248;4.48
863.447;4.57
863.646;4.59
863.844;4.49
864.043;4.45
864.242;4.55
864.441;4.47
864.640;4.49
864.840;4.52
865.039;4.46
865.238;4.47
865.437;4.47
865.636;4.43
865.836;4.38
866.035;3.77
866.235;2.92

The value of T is -0.13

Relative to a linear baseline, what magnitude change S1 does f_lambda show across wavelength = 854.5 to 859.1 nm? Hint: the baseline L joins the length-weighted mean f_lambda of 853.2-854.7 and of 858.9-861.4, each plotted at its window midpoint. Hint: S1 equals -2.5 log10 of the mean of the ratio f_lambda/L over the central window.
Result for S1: -0.07 mag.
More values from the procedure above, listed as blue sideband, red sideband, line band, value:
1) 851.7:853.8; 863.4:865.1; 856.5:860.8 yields -0.02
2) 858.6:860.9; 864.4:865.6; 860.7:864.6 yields -0.01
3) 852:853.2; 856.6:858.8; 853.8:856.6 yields 0.06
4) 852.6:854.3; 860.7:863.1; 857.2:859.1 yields -0.04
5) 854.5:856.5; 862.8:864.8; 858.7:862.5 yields 0.00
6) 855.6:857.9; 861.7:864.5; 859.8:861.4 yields 0.01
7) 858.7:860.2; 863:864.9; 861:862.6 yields 0.00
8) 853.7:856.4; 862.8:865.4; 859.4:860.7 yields -0.02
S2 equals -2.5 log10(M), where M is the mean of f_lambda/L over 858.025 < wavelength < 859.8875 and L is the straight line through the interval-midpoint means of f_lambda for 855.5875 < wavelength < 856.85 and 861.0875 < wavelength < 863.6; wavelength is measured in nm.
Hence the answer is 0.01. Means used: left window 4.43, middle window 4.4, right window 4.49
